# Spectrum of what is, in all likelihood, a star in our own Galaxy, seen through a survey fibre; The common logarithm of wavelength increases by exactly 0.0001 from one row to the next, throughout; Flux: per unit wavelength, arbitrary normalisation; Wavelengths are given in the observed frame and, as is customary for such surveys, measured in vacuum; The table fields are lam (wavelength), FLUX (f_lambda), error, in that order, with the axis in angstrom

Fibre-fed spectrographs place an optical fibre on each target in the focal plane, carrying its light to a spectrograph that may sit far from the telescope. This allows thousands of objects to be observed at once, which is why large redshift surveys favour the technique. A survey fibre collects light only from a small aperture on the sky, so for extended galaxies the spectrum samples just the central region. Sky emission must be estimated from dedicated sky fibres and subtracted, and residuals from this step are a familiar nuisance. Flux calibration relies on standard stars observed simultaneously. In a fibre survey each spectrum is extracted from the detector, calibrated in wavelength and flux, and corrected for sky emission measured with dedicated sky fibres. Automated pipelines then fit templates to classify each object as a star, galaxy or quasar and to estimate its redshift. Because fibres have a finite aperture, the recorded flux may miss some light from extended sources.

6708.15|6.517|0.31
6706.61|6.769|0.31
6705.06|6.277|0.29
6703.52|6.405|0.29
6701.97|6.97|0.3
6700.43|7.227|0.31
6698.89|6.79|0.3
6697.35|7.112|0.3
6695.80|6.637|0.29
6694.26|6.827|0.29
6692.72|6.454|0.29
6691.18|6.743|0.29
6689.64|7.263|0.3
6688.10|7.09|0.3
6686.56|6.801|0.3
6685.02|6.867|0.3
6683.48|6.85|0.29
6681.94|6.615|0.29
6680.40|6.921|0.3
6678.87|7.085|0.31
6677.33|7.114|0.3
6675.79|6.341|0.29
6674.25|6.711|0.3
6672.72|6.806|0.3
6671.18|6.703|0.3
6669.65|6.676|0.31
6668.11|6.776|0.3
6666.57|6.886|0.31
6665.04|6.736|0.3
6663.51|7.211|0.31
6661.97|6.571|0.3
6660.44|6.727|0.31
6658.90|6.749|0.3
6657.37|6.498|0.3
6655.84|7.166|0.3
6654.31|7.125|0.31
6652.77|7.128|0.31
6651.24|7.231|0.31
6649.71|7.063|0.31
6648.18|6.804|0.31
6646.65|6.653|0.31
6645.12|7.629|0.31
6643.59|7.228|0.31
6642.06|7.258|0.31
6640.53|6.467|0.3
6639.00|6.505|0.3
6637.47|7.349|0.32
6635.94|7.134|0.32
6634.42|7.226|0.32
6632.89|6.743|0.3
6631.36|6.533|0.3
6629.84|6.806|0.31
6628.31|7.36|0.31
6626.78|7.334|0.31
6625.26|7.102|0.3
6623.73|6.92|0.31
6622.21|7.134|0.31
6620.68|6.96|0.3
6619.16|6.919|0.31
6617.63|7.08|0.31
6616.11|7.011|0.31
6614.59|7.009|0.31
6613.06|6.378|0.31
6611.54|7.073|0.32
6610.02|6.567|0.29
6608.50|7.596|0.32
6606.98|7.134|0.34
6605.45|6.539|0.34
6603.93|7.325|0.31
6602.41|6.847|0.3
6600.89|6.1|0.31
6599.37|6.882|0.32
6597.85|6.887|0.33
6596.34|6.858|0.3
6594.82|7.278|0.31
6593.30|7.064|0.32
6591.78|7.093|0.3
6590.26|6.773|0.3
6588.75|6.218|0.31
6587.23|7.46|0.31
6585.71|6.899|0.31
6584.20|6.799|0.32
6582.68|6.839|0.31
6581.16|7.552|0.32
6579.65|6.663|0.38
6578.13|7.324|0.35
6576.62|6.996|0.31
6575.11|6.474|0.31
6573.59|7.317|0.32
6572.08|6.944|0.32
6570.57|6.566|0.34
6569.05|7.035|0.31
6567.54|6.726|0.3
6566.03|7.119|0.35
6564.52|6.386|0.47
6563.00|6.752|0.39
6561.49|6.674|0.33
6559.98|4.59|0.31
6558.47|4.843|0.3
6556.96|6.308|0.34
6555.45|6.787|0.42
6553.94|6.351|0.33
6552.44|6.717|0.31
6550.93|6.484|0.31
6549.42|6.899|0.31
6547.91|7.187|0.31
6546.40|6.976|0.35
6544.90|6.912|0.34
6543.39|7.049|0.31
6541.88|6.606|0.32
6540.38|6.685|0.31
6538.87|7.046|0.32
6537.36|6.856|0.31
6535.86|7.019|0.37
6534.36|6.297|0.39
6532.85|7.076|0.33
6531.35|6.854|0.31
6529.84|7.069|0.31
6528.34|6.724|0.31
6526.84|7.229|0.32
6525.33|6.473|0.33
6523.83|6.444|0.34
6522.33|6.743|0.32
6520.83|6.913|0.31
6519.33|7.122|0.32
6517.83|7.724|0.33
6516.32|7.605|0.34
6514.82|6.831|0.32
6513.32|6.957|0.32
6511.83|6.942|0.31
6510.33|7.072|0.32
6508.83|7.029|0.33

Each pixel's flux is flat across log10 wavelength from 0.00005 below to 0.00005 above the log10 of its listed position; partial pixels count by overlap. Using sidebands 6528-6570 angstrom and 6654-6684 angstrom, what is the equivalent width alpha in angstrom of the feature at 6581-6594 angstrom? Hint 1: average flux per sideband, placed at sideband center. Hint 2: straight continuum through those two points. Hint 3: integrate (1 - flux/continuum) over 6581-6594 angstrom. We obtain -0.5 angstrom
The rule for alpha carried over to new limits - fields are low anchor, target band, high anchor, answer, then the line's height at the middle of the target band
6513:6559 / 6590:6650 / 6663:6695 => -1.28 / 6.82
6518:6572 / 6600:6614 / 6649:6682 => -0.14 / 6.78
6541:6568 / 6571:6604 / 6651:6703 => -1.57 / 6.61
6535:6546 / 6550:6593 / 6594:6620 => 1.40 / 6.9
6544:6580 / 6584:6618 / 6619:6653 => -0.36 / 6.84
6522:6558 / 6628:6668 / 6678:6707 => -0.80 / 6.81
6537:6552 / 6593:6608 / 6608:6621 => 0.06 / 6.93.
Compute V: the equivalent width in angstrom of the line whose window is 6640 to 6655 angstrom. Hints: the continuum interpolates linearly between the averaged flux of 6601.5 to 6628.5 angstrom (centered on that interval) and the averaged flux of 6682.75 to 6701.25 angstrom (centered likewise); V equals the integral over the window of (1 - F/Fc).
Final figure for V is -0.2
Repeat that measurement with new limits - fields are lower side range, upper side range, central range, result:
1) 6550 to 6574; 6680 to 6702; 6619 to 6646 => -1.4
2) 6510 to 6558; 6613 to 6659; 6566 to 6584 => -0.1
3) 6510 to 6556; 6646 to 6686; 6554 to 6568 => 1.3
